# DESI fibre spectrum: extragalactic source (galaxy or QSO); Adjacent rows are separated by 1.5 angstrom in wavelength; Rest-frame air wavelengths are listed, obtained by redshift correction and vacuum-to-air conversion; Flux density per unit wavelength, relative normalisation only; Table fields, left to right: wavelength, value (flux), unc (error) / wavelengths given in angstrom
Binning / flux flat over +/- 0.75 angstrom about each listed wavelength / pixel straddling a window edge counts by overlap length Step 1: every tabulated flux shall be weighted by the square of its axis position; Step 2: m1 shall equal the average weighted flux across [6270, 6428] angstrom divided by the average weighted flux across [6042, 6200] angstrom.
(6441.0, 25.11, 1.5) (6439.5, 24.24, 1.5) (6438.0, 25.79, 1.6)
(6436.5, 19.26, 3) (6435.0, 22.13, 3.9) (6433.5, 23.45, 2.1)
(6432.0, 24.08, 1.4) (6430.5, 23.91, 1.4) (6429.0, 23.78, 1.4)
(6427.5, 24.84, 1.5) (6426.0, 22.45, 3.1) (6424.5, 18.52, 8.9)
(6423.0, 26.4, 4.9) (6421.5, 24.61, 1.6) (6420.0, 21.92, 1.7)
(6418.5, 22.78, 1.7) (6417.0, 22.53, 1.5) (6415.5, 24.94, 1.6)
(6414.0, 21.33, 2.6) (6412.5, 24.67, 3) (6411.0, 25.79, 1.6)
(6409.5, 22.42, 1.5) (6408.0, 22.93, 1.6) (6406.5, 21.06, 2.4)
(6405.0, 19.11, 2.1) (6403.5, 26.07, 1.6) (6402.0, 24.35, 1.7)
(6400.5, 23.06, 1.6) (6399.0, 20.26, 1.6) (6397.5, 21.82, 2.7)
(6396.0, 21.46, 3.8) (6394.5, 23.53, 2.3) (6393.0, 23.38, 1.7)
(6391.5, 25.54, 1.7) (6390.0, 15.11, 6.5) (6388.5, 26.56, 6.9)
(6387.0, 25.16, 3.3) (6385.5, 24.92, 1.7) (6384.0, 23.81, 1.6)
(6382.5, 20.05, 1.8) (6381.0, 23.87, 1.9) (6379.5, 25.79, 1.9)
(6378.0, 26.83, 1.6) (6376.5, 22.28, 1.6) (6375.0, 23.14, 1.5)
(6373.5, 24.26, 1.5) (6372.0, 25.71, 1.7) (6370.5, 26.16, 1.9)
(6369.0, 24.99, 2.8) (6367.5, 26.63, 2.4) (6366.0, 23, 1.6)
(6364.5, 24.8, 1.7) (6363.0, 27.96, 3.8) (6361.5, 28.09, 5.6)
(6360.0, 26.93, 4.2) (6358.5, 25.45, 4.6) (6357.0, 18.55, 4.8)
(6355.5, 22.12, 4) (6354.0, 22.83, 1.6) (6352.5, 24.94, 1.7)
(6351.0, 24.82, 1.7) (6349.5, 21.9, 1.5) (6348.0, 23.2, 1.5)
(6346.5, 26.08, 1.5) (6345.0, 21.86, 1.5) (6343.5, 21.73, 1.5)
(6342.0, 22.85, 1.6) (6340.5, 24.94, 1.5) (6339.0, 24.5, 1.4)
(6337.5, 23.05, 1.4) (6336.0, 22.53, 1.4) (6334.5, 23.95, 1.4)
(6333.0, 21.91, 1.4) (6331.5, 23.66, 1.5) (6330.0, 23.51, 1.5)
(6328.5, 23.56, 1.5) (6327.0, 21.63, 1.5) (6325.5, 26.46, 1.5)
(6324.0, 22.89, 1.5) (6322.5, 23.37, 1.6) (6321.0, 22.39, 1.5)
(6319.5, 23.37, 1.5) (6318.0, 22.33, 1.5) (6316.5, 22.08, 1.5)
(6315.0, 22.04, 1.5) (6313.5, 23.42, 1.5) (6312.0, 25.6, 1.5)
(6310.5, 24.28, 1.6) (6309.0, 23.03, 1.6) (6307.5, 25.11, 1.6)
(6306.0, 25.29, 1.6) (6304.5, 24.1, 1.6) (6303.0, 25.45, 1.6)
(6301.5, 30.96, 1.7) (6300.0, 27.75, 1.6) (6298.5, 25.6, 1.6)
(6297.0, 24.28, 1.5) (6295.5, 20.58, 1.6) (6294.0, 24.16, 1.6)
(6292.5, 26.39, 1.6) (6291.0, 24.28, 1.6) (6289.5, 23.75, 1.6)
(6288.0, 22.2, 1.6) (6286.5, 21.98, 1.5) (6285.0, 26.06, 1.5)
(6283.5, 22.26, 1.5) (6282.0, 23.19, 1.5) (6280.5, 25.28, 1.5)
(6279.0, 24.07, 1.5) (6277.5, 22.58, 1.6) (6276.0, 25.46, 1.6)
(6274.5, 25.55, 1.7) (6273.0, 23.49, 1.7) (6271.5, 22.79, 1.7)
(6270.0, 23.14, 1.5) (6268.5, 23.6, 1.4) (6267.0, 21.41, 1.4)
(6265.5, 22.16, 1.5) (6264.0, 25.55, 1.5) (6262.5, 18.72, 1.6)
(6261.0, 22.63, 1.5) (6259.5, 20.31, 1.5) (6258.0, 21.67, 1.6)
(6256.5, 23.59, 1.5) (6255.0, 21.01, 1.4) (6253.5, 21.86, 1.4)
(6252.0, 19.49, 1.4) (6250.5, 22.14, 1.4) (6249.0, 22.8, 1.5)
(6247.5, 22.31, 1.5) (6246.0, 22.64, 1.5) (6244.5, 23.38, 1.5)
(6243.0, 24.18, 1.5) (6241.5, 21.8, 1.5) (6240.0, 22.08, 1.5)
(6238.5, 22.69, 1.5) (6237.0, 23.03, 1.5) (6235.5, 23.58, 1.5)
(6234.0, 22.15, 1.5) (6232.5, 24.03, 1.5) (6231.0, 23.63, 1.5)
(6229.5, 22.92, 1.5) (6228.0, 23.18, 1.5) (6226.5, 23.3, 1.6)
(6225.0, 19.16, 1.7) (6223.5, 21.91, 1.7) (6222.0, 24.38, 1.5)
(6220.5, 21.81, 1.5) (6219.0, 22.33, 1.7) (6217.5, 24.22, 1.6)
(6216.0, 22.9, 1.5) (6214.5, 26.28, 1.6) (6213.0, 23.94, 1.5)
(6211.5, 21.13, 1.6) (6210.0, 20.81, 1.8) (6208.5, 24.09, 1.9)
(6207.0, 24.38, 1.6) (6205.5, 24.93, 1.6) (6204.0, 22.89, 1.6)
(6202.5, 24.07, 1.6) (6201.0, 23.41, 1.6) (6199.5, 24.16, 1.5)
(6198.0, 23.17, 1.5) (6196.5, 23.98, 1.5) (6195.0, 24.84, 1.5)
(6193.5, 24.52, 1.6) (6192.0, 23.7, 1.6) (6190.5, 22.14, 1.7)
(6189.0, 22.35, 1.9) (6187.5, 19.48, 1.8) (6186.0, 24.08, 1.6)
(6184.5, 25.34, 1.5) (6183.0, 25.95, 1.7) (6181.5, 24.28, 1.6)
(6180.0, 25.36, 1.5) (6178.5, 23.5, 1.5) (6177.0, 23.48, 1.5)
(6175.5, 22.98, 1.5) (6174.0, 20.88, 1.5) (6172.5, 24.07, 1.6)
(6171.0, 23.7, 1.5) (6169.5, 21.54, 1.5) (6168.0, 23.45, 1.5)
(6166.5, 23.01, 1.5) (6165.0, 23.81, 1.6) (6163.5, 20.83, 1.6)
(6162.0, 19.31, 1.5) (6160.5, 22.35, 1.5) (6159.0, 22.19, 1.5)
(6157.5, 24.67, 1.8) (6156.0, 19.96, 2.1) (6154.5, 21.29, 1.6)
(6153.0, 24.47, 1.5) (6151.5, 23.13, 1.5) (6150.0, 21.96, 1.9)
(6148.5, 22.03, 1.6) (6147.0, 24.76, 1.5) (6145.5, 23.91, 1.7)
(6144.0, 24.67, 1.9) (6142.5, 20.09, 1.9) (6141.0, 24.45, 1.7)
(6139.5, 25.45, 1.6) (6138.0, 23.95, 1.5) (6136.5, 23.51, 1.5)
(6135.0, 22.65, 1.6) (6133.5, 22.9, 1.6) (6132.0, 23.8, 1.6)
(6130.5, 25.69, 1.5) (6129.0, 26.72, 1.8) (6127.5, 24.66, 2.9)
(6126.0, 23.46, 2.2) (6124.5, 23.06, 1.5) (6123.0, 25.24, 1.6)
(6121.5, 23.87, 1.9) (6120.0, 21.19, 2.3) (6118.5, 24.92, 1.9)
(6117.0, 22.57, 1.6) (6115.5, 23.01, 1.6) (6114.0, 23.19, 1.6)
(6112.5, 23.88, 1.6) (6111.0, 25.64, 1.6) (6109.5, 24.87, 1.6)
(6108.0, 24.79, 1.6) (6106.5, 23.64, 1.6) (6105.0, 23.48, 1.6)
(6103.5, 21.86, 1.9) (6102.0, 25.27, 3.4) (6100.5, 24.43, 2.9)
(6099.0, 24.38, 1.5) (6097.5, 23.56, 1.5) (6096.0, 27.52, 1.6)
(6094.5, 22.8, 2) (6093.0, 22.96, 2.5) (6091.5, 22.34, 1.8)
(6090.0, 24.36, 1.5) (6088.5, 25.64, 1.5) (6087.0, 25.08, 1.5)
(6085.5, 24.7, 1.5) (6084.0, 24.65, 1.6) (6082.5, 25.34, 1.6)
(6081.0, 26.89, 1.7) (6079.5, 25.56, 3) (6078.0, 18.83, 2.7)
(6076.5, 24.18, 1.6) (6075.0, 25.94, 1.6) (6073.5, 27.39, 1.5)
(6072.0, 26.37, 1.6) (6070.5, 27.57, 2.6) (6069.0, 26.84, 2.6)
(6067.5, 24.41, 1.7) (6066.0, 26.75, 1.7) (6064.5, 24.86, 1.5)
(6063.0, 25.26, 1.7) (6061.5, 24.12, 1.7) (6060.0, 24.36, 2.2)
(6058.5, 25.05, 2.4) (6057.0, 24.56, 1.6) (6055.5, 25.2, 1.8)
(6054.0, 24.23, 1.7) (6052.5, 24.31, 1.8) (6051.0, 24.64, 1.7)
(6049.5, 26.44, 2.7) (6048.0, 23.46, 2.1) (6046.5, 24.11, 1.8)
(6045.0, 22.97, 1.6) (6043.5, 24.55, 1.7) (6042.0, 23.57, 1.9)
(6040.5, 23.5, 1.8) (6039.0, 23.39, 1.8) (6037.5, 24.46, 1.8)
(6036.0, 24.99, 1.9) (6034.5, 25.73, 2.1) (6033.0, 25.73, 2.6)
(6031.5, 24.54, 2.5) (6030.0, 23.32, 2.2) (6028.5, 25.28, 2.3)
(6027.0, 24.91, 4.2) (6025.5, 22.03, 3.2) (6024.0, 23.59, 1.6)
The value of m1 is 1.1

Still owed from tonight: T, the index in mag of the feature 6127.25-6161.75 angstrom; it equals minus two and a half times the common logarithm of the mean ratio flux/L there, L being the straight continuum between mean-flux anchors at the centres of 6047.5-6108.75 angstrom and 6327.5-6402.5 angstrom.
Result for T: 0.05 mag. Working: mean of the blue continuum 24.7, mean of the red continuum 23.7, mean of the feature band 23.4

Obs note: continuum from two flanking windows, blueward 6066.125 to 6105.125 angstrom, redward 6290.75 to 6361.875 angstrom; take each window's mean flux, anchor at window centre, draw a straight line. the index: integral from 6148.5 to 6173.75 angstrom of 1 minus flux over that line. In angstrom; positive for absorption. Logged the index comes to 2.12 angstrom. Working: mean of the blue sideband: 24.8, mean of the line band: 22.4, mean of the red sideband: 23.9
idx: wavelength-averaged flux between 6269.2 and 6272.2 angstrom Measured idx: 23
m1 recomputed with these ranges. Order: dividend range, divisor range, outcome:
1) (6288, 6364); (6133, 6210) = 1.09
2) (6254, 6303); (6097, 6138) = 1.04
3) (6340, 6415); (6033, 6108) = 1.06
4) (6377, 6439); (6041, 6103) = 1.04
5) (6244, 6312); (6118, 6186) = 1.05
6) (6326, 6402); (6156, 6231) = 1.08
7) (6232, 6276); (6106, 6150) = 0.99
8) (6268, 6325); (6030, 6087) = 1.05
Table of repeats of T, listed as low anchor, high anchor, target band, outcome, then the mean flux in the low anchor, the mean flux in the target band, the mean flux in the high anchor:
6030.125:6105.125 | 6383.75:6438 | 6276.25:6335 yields -0.02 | 24.7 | 24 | 23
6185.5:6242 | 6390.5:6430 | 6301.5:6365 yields -0.04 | 23.1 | 23.9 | 23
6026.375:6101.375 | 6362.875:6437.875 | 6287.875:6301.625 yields -0.04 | 24.7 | 24.9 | 23.5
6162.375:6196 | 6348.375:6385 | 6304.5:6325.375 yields 0.02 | 23.3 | 23.6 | 24.4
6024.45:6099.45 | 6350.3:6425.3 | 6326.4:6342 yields 0.02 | 24.7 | 23.3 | 23.7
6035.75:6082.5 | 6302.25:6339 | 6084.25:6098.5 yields 0.01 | 24.8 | 24.3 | 23.6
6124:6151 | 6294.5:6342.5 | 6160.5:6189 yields 0.04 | 23.8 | 23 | 24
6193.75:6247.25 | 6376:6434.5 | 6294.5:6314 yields -0.08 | 23.2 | 25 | 23.2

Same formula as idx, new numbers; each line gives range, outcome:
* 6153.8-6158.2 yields 22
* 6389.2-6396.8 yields 21.8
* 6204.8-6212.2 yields 23.1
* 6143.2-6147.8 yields 24.4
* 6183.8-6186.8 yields 24.6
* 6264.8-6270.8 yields 22.6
